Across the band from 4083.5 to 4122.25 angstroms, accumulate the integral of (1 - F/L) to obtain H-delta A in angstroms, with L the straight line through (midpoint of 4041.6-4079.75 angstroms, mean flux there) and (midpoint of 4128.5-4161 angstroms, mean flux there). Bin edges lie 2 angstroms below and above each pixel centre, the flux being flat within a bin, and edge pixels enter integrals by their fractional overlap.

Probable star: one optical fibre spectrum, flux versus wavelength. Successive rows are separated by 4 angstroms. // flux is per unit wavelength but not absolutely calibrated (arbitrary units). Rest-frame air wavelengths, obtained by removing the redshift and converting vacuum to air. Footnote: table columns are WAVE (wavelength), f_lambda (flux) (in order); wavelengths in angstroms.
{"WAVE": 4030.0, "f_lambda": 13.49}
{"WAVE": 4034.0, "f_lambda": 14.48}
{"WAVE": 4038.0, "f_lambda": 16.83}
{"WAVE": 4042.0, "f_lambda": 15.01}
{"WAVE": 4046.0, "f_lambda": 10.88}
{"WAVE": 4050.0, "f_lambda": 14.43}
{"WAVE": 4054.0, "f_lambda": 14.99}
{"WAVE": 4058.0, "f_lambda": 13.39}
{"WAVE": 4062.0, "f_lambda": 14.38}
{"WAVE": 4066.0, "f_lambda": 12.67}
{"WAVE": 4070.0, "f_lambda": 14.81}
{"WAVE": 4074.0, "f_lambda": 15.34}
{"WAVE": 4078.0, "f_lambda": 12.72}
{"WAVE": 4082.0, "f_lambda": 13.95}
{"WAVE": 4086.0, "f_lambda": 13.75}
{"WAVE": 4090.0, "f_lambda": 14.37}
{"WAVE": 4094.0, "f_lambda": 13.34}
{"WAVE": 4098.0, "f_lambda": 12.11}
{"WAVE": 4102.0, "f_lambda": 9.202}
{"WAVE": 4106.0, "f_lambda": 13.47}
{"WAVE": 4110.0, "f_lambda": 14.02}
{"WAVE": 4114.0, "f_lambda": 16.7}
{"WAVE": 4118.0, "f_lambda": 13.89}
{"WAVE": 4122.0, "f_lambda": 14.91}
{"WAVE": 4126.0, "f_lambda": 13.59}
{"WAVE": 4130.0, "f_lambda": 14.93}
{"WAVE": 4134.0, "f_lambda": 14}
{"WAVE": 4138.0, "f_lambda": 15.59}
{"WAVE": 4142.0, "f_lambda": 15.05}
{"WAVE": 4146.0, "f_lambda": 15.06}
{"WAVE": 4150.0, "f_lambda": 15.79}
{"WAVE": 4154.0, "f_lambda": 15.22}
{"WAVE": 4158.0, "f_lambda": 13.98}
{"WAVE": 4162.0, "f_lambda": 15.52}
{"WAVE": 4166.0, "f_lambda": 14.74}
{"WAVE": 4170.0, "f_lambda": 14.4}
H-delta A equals 2.37 angstroms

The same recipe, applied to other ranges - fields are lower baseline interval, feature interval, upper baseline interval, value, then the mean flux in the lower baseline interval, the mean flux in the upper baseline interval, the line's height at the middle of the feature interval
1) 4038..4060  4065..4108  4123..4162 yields 3.24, 14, 14.8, 14.3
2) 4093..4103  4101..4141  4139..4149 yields -2.35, 11.6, 15.2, 13.4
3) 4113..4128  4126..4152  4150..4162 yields -0.26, 14.6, 15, 14.8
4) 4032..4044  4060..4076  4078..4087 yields -0.12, 15.4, 13.6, 14.2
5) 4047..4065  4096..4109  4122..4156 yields 2.45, 14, 14.9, 14.5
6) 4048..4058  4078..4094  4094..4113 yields -0.69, 14.4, 12.6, 13.2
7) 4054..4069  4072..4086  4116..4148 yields 0.02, 13.8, 14.6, 14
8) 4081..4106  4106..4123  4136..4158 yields -1.20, 12.8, 15.2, 13.7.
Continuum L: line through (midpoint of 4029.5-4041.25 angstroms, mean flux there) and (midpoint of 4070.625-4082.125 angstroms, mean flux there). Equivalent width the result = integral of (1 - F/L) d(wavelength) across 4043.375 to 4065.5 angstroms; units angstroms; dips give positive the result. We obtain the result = 1.6 angstroms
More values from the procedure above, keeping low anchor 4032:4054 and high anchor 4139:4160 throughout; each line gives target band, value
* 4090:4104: 2.6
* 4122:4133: 0.4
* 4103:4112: 0.9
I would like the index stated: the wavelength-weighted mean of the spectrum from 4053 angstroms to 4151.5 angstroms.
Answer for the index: 14.1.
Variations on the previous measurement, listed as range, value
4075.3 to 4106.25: 12.9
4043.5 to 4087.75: 13.8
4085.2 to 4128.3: 13.6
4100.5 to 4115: 13.3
